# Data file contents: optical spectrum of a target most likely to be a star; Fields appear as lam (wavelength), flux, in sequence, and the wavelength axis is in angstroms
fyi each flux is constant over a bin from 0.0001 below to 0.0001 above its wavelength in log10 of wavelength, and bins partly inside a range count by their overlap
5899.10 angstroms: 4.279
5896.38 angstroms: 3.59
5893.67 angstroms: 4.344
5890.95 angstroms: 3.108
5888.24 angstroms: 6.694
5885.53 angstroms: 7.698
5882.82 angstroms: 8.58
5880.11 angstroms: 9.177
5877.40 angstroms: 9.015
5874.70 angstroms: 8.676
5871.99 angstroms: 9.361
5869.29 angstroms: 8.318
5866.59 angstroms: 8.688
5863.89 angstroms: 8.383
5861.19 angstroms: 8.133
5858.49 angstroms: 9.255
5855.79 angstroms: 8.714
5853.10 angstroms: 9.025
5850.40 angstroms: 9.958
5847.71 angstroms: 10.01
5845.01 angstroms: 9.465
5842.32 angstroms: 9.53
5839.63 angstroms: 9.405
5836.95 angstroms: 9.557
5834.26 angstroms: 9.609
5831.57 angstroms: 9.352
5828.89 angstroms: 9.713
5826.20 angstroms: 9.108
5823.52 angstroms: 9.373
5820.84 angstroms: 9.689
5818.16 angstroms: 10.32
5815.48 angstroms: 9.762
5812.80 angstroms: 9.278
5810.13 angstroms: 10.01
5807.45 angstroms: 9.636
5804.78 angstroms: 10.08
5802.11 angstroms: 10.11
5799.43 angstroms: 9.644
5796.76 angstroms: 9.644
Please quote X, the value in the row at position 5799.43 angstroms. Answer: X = 9.644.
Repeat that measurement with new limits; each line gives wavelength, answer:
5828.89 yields 9.713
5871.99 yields 9.361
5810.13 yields 10.01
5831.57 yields 9.352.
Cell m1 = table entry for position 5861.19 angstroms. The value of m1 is 8.133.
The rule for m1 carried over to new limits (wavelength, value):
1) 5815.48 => 9.762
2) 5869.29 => 8.318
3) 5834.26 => 9.609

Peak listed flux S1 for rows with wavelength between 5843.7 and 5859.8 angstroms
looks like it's 10.01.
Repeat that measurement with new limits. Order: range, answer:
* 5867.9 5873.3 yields 9.361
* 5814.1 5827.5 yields 10.32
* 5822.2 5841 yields 9.713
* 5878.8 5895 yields 9.177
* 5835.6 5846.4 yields 9.557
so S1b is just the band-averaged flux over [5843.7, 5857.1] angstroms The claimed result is 9.43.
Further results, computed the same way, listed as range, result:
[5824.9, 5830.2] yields 9.4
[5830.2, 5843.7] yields 9.5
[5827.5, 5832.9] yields 9.53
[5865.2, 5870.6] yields 8.51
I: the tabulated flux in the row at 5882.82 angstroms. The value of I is 8.58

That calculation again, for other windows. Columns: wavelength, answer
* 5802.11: 10.11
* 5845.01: 9.465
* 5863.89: 8.383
